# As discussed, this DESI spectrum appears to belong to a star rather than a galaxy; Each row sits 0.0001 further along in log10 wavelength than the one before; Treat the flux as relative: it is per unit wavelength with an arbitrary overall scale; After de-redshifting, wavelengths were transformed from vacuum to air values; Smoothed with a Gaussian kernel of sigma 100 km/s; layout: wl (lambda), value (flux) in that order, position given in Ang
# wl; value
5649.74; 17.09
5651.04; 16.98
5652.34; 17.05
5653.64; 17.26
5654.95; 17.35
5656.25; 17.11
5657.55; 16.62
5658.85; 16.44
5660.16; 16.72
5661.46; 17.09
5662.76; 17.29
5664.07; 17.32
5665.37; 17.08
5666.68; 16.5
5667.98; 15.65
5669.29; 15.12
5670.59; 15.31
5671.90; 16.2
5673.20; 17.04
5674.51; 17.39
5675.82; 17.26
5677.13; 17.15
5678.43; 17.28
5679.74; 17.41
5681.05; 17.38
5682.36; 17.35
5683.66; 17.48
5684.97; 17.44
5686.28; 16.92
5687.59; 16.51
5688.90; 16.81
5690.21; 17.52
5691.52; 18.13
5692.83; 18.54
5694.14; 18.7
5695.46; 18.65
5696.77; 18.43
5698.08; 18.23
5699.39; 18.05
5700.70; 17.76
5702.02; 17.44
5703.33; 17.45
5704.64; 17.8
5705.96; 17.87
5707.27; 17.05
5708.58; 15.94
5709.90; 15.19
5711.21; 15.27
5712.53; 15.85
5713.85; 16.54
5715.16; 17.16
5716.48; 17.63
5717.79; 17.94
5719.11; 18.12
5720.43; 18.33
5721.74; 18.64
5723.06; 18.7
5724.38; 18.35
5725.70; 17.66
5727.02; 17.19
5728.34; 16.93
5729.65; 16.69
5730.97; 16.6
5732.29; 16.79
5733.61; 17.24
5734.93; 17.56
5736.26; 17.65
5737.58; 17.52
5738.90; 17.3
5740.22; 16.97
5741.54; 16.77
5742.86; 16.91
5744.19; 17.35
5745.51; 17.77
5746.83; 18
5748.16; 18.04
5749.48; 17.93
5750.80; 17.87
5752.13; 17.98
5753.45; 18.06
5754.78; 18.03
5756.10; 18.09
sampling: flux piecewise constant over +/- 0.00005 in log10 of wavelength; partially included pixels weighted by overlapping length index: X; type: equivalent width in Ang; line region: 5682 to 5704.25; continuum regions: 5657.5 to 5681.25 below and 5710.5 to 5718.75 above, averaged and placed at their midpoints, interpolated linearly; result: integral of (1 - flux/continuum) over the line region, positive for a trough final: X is -1.3 Ang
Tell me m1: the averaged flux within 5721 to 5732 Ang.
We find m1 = 17.6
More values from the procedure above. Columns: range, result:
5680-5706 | 17.7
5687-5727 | 17.5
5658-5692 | 16.9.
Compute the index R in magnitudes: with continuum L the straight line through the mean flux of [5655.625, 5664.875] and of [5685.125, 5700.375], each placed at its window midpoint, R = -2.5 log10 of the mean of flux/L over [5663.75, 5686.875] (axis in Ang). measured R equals 0.033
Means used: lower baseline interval 17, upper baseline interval 17.8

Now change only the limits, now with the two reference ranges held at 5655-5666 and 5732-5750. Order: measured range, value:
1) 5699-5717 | 0.02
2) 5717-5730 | -0.03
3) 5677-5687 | -0.01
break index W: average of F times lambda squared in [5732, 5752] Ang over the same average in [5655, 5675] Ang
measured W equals 1.1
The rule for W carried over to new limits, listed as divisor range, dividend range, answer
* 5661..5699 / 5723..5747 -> 1.03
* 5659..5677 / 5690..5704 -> 1.10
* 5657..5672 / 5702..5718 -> 1.04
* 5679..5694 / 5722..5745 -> 1.01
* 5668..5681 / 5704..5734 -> 1.05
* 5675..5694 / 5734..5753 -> 1.03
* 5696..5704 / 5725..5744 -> 0.97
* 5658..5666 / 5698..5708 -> 1.06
